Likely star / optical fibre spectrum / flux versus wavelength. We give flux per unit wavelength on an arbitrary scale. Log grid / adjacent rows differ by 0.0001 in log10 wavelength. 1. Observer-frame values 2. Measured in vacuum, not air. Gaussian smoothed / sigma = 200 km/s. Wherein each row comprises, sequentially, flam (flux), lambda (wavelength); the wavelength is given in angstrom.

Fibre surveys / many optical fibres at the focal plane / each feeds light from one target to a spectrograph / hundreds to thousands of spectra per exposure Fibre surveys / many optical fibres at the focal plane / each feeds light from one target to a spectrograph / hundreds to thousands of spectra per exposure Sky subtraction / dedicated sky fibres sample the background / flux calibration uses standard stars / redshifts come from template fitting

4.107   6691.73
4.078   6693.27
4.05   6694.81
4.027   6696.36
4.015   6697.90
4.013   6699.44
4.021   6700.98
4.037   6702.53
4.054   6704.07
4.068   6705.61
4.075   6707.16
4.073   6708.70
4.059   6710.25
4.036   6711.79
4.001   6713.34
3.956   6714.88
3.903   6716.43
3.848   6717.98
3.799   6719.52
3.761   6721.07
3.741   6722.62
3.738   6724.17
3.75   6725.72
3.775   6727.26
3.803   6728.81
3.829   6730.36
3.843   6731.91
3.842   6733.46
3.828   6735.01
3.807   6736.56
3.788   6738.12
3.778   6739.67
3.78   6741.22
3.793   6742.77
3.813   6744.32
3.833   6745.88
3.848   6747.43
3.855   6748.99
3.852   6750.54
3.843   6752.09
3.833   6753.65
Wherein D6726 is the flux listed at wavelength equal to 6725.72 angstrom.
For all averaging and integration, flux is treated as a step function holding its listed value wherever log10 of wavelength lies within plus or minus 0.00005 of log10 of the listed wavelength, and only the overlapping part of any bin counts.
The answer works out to 3.75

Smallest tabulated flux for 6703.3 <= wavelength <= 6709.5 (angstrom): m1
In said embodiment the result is 4.054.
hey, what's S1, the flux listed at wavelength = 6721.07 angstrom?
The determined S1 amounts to 3.761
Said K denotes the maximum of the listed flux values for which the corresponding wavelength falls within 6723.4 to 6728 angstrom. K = 3.775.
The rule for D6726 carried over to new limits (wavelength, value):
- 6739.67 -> 3.778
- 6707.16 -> 4.075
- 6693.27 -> 4.078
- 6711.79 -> 4.036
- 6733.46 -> 3.842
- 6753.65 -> 3.833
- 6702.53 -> 4.037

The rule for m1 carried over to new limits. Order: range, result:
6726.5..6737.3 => 3.775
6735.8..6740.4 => 3.778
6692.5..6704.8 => 4.013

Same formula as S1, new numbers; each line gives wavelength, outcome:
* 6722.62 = 3.741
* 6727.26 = 3.775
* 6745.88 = 3.833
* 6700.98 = 4.021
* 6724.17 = 3.738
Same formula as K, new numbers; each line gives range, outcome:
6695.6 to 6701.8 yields 4.027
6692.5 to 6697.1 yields 4.078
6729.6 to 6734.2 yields 3.843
